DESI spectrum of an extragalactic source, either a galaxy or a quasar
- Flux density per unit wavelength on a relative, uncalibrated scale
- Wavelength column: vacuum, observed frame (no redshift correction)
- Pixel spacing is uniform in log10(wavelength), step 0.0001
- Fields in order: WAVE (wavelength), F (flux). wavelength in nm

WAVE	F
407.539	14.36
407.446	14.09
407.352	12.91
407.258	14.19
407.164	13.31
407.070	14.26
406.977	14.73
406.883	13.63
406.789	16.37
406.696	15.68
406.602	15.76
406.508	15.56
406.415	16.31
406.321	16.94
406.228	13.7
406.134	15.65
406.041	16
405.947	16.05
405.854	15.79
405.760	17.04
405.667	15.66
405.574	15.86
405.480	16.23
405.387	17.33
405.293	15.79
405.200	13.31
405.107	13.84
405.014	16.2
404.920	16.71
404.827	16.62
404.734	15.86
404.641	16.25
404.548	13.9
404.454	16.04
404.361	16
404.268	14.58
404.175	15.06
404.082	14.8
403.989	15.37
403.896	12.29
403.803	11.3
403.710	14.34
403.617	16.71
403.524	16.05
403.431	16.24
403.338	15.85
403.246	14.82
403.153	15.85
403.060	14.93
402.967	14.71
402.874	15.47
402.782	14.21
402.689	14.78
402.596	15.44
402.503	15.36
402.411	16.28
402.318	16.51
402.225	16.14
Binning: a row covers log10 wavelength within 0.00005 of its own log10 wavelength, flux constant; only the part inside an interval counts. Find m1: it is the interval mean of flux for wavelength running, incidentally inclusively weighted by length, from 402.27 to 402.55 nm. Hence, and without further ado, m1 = 16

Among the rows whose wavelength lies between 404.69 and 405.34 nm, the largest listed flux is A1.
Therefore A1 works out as 16.71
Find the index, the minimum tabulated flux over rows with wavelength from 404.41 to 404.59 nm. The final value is 13.9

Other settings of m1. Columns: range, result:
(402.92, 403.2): 15.1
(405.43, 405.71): 15.9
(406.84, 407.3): 14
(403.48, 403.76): 15.6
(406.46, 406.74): 15.7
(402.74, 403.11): 14.9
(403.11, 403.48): 15.7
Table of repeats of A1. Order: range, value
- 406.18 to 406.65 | 16.94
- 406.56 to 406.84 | 16.37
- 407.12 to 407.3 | 14.19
